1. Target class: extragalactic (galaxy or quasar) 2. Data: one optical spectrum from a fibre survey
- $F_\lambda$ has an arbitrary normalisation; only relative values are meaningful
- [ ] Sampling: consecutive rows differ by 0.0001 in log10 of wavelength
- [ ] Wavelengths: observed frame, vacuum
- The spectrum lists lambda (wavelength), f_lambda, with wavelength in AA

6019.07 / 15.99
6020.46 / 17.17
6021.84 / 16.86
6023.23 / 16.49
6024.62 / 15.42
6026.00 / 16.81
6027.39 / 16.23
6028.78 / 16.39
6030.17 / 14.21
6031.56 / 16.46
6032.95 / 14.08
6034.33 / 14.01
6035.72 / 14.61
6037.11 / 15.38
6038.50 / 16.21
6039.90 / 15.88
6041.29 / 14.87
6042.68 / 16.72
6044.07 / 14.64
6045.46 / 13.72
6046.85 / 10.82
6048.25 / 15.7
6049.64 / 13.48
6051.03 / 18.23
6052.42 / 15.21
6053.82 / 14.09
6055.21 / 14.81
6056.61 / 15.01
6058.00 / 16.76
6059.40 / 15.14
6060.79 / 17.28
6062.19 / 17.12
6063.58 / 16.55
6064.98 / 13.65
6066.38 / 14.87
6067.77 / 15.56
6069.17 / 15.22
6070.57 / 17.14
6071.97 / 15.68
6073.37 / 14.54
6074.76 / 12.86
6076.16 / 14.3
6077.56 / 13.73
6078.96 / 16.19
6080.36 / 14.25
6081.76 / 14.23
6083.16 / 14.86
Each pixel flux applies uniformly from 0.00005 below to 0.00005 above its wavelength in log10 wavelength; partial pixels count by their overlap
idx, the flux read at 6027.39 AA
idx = 16.23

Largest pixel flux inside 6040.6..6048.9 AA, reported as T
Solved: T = 16.72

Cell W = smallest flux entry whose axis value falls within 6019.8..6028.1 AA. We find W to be 15.42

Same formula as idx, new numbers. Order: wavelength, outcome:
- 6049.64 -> 13.48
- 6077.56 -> 13.73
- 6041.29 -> 14.87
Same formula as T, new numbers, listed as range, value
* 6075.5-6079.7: 16.19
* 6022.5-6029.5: 16.81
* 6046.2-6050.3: 15.7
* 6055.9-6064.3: 17.28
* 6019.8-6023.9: 17.17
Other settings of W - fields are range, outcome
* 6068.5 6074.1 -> 14.54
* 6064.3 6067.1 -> 13.65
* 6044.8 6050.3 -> 10.82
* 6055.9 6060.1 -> 15.01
